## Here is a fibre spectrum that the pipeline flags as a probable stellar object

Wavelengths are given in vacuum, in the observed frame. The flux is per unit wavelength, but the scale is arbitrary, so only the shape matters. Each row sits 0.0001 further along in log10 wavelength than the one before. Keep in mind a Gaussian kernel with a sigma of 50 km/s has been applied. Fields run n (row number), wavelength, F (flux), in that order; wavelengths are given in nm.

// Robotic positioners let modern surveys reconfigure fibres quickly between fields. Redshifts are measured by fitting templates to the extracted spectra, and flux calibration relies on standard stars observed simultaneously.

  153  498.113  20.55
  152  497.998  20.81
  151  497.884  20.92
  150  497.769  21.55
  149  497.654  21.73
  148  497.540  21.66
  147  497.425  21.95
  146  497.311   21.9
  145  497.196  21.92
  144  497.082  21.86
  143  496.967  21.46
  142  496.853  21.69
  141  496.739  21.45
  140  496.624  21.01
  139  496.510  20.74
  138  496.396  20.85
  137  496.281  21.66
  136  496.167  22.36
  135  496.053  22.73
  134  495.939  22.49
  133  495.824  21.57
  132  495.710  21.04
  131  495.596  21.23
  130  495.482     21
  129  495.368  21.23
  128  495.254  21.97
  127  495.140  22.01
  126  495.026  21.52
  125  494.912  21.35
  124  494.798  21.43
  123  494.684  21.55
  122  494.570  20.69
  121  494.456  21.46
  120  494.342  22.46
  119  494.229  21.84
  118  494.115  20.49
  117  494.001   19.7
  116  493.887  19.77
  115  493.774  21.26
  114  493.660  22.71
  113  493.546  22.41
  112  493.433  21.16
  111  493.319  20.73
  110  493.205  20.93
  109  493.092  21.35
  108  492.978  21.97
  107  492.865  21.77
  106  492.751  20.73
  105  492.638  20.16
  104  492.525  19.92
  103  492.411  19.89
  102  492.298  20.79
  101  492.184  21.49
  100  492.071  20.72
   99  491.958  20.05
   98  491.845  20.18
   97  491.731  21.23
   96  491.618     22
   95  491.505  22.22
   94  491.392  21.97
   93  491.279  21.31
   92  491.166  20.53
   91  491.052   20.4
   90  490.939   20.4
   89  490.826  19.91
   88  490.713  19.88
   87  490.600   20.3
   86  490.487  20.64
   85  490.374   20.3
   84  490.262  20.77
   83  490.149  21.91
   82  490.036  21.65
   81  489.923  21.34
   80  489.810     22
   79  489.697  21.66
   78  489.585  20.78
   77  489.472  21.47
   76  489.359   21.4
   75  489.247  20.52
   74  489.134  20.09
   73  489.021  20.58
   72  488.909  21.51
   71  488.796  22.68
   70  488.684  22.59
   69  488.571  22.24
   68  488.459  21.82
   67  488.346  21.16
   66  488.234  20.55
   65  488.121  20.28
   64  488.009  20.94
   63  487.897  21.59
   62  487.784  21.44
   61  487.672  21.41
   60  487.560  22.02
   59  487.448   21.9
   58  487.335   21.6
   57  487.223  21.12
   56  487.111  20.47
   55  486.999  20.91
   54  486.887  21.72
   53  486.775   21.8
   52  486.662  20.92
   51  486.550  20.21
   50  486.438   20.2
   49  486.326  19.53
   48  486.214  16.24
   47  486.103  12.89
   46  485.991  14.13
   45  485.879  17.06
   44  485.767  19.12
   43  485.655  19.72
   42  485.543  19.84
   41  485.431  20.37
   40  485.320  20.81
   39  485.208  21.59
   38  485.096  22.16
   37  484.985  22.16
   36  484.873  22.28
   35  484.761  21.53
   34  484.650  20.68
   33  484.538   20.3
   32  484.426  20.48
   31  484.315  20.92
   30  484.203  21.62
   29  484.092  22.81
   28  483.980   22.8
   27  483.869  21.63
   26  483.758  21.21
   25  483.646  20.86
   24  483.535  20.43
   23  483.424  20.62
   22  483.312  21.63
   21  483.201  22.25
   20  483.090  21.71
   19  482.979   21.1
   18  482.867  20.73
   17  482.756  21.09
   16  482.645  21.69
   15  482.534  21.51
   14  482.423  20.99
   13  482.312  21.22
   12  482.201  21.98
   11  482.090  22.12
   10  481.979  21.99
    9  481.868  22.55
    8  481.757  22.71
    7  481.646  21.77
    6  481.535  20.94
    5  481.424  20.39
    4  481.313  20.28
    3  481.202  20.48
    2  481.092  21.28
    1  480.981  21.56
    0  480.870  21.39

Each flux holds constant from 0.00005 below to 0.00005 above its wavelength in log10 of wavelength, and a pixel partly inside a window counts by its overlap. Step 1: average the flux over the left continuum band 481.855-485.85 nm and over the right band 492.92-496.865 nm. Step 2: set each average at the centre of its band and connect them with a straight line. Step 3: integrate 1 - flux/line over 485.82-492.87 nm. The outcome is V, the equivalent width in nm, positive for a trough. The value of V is 0.22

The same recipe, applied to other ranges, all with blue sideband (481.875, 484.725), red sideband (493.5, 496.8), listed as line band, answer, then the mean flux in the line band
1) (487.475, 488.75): 0.00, 21.5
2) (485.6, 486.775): 0.18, 18.2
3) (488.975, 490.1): 0.01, 21.1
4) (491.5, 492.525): 0.03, 20.8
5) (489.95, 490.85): 0.03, 20.7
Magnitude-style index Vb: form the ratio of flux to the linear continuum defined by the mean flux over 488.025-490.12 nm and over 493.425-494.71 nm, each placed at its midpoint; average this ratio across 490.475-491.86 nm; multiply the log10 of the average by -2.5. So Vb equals 0.024 mag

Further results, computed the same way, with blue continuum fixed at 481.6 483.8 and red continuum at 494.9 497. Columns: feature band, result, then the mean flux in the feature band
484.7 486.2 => 0.11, 19.4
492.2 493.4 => 0.04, 20.8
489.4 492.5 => 0.03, 20.9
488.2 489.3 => 0.01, 21.4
